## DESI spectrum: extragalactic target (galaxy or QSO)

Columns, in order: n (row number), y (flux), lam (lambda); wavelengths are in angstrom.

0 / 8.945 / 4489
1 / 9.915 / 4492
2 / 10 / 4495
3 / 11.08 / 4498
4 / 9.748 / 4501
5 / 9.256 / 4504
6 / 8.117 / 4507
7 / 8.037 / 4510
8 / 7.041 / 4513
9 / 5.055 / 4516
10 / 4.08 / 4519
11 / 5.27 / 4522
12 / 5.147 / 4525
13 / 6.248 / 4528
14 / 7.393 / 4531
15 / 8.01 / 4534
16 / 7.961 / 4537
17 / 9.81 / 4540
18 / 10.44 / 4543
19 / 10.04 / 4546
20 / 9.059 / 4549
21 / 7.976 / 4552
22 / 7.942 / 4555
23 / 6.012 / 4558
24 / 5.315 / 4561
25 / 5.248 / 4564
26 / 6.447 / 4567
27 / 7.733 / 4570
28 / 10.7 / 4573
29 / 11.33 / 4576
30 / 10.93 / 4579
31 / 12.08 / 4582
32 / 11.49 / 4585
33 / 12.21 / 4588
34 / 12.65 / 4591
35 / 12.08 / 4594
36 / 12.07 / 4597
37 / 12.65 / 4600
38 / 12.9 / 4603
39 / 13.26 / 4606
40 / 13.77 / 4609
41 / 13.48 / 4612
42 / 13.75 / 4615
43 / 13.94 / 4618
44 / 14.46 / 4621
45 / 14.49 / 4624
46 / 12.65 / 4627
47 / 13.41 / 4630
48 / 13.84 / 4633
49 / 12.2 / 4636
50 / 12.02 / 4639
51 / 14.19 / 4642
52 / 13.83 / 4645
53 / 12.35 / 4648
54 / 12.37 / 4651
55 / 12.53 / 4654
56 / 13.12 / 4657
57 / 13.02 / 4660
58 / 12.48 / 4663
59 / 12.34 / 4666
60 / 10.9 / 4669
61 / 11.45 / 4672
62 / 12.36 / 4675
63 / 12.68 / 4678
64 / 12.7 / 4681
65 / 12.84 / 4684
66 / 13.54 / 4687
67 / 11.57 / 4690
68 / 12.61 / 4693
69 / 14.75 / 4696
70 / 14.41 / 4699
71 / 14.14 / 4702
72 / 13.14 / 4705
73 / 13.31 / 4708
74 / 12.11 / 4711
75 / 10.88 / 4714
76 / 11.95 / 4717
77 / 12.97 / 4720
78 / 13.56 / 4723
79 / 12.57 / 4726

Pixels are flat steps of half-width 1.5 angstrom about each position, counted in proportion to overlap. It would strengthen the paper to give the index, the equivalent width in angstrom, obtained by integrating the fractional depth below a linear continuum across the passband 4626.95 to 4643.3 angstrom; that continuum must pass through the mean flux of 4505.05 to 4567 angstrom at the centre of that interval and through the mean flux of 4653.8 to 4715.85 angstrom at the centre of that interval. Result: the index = -3.3 angstrom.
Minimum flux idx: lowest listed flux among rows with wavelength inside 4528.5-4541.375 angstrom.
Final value 7.393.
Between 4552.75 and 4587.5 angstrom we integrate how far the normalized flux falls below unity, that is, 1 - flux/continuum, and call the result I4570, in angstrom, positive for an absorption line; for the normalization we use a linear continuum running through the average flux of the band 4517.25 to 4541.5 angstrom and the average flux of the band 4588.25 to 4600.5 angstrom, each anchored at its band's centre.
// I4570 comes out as 5.5 angstrom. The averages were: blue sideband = 6.72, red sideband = 12.3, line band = 8.74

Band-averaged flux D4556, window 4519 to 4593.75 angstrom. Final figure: 8.61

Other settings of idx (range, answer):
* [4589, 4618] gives 12.07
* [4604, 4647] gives 12.02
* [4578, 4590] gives 10.93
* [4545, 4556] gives 7.942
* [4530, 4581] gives 5.248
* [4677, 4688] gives 12.68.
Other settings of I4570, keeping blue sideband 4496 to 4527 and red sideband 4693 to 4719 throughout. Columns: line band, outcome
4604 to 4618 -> -4.55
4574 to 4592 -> -4.39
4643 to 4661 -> -2.27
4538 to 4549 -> -2.13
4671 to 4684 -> -0.19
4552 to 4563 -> 2.63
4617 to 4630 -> -3.93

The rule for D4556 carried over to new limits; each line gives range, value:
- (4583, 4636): 13.1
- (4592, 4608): 12.6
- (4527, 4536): 7.31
